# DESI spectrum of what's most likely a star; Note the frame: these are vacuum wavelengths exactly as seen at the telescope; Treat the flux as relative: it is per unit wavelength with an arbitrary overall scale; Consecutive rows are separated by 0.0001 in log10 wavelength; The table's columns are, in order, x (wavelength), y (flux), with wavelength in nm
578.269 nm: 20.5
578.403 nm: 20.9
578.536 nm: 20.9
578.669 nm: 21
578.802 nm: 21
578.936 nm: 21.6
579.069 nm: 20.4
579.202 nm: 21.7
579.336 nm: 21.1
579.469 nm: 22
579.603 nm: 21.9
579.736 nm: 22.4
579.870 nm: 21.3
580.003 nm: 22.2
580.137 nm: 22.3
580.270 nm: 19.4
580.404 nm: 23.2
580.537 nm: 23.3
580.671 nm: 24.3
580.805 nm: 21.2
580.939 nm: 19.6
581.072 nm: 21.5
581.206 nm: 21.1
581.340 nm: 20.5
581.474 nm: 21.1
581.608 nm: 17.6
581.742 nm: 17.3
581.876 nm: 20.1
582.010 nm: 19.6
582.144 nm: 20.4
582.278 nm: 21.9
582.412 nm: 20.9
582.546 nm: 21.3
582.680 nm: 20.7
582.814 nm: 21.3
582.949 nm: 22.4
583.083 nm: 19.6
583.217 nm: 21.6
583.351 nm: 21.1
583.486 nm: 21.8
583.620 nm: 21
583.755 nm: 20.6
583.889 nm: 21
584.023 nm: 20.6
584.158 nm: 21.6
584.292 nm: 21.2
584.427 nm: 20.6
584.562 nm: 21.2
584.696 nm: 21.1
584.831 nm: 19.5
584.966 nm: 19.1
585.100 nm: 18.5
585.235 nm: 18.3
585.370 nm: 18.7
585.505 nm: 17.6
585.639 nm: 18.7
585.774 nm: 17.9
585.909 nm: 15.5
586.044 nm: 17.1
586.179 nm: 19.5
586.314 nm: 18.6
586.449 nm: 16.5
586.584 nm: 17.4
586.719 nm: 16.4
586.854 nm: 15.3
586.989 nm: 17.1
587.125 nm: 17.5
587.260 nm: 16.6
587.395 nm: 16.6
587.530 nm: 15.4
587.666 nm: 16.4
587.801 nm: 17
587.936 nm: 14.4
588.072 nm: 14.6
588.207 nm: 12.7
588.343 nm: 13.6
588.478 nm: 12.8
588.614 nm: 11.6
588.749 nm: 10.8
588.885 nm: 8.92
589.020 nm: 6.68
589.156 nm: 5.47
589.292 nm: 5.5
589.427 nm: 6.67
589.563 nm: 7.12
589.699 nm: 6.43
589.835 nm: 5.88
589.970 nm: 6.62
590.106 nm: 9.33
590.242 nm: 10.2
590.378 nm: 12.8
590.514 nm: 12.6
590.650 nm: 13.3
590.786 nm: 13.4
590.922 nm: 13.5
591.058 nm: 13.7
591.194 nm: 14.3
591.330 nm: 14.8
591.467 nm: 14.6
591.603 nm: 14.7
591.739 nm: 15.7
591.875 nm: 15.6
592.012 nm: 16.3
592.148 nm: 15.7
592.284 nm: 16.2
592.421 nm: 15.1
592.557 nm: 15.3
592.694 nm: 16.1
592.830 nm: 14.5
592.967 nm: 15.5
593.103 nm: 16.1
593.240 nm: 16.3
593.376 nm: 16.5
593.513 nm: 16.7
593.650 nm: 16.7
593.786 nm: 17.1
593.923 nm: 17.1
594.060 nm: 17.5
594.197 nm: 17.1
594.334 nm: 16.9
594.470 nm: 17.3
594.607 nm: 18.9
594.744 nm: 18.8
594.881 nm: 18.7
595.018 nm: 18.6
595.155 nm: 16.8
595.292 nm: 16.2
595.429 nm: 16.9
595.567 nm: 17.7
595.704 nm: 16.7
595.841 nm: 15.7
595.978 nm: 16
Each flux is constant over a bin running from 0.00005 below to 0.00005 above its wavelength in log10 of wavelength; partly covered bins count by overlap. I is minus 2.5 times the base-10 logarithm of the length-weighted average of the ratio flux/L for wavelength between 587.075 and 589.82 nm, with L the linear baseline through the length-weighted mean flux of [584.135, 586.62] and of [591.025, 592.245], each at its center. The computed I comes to 0.42 mag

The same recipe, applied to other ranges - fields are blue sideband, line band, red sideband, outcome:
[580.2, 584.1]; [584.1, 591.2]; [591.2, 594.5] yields 0.27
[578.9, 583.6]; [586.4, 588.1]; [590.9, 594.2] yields 0.12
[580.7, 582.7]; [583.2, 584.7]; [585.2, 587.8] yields -0.12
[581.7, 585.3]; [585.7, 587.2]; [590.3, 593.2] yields 0.08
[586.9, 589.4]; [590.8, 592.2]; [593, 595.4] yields 0.03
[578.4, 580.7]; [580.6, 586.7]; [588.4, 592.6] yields -0.12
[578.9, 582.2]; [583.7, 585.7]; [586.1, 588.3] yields -0.10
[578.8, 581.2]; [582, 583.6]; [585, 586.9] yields -0.07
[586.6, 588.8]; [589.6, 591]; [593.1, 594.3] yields 0.46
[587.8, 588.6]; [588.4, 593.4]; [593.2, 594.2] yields 0.25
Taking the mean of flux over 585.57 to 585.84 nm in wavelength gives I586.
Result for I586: 18.3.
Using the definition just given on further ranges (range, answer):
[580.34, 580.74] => 23.6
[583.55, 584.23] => 21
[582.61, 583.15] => 21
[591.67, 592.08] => 15.9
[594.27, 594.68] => 17.8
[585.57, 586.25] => 17.8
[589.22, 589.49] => 6.07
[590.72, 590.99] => 13.5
